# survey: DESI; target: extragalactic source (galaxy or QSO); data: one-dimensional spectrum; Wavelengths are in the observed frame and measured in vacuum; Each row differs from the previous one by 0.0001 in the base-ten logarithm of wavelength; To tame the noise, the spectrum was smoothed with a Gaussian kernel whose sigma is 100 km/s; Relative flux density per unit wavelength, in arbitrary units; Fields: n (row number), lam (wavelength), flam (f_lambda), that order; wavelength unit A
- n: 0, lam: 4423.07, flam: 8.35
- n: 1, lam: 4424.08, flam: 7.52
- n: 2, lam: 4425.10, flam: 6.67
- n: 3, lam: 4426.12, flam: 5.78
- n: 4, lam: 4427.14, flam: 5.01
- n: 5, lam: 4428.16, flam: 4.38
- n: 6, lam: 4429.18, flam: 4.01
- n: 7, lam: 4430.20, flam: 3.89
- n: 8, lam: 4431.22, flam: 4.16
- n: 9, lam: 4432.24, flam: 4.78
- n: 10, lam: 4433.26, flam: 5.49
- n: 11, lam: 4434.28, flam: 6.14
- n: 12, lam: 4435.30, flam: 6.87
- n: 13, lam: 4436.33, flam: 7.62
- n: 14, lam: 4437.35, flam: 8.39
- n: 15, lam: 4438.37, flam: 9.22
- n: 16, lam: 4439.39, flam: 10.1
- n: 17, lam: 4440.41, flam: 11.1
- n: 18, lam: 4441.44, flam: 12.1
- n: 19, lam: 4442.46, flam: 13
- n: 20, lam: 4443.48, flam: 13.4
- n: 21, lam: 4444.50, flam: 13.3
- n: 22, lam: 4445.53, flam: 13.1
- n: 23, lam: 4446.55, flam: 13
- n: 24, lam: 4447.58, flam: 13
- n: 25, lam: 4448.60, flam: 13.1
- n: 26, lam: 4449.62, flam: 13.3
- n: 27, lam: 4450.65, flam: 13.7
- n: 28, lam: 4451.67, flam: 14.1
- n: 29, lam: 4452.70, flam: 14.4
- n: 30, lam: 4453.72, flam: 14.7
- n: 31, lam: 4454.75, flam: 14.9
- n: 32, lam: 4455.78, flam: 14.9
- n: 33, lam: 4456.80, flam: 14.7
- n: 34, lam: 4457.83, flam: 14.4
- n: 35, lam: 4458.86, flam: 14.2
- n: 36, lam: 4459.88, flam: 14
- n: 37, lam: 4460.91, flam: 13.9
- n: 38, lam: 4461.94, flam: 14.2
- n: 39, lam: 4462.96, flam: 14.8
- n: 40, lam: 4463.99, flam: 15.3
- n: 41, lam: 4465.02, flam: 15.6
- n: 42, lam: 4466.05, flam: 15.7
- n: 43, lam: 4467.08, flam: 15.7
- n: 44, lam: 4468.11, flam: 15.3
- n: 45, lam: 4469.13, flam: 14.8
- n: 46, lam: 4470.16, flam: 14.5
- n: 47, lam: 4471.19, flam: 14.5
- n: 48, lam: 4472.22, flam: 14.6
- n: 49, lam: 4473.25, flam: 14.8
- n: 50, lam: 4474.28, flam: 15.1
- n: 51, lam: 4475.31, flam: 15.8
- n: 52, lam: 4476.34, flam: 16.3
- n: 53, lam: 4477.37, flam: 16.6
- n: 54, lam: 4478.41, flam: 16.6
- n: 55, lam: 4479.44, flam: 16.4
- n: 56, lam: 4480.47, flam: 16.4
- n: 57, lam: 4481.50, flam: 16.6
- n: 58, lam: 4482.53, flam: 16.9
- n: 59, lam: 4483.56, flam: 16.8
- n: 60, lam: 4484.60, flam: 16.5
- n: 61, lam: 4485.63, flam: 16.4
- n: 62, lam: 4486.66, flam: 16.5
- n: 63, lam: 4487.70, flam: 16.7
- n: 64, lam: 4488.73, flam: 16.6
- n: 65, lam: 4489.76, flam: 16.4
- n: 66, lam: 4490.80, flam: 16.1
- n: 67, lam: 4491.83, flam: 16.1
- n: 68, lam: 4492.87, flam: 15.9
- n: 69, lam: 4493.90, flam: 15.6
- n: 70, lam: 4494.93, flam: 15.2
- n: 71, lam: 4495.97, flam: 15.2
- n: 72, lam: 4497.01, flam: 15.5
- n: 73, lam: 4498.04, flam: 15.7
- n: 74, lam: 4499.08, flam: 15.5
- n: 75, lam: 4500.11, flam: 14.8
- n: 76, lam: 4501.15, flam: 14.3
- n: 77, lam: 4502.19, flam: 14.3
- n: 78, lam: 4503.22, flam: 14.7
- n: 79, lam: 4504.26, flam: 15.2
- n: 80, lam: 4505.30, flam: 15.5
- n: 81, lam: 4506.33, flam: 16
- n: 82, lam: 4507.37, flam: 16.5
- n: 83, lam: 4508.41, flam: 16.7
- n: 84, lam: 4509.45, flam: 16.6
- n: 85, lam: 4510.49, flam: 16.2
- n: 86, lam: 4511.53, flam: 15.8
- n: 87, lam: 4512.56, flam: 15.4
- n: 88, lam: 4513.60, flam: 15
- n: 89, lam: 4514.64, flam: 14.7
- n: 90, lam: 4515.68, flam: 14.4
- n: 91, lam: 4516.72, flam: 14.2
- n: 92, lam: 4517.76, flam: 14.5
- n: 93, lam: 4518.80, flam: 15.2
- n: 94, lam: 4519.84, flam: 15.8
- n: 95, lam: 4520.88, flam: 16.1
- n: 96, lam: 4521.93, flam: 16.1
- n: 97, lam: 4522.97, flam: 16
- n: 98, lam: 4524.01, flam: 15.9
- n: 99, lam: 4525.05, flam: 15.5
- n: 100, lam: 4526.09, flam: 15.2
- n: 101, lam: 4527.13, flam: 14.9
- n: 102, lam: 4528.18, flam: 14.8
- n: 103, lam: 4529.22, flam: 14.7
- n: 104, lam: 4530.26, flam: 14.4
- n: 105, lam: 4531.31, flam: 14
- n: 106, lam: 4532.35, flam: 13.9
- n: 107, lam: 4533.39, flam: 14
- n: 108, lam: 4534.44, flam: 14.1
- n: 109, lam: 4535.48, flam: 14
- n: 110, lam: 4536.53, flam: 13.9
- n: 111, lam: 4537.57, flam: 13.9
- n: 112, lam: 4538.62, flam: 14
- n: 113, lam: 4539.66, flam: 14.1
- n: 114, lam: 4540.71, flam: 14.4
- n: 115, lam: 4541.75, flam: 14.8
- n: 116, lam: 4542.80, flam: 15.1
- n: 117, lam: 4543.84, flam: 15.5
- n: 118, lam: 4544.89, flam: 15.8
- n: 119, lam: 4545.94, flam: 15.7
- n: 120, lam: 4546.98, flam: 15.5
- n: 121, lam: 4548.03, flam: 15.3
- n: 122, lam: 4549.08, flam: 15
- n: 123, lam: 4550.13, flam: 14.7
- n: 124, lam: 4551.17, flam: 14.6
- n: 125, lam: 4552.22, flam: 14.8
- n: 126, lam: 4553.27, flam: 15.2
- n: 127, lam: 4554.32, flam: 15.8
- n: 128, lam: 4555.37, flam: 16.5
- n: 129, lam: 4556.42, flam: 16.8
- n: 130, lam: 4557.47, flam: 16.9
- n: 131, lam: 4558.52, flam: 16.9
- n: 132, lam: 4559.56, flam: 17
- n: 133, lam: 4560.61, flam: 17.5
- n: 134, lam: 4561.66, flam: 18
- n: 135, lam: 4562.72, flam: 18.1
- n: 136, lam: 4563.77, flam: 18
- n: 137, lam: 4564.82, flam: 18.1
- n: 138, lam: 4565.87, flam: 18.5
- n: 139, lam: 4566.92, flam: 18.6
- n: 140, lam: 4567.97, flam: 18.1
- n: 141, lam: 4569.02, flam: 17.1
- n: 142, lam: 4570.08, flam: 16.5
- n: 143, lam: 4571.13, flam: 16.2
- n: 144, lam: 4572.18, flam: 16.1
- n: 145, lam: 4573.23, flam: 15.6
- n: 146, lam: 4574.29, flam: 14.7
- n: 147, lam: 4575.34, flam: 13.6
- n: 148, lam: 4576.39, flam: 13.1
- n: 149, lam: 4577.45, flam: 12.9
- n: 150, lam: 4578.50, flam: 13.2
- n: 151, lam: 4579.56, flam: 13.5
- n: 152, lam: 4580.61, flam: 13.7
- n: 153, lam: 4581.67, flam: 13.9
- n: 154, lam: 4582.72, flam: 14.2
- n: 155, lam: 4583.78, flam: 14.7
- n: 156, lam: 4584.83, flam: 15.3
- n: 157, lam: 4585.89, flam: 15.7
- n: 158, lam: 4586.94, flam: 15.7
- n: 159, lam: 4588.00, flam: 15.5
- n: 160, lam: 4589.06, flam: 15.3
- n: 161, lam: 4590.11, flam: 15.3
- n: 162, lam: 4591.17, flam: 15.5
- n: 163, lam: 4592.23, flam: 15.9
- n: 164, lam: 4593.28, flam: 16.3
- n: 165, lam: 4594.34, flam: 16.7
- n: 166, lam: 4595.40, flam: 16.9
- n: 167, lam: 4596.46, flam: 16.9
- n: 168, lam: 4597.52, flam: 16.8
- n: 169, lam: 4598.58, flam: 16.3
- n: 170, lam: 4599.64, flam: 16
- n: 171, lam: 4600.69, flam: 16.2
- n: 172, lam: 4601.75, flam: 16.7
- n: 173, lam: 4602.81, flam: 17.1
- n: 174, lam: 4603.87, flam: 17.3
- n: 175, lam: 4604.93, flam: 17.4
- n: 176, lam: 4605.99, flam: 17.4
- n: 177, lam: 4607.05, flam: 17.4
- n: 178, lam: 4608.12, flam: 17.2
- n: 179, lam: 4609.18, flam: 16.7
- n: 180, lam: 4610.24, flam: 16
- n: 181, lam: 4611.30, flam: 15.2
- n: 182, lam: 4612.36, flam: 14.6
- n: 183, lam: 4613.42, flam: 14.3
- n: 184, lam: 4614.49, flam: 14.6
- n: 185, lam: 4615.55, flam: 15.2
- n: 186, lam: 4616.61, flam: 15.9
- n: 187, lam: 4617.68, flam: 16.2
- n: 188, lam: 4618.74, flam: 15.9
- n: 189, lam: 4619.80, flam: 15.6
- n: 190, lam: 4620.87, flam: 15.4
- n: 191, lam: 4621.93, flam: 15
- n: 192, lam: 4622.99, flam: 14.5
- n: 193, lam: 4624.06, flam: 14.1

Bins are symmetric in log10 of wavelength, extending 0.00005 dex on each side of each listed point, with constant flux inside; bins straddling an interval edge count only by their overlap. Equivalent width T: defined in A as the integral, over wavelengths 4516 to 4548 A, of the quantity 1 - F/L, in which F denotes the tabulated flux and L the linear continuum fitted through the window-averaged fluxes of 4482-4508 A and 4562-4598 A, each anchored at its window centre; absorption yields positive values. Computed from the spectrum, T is 1.9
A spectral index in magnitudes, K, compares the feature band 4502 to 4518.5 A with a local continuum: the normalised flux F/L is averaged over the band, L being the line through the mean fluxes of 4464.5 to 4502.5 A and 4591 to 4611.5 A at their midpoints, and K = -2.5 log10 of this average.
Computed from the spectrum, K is 0.04 mag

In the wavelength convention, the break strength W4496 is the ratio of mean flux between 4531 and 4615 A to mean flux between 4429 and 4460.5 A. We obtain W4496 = 1.4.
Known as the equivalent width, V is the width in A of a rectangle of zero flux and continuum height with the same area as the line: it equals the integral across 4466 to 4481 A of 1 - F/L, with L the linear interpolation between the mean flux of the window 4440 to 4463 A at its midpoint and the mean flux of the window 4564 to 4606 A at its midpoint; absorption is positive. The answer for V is -1.6 A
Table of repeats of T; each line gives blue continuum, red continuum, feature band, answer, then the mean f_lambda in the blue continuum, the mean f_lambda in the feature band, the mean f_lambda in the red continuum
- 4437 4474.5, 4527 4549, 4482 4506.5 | -2.8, 13.8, 15.8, 14.6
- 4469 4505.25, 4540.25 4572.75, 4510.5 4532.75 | 1.3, 15.7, 15.1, 16.4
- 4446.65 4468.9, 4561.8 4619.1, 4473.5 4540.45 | -2.0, 14.5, 15.4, 15.9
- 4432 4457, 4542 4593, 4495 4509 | -1.9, 11.6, 15.4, 15.7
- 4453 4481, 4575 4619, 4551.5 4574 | -2.1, 15.1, 16.9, 15.6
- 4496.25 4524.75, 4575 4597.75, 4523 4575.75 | -1.5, 15.4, 15.7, 15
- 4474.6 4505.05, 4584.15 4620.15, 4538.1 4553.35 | 1.0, 15.9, 15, 16.1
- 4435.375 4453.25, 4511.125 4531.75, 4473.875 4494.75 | -4.1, 12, 16.3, 15.1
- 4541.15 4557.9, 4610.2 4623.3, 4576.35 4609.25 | -0.9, 15.5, 15.7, 15.3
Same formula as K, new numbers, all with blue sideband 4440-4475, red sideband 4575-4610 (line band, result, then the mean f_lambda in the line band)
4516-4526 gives -0.04 mag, 15.4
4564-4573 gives -0.13 mag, 17.4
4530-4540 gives 0.08 mag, 14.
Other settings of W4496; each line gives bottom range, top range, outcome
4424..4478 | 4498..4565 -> 1.29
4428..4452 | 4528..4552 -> 1.51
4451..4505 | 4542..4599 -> 1.03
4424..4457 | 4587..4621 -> 1.61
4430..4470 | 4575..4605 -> 1.26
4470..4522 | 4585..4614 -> 1.03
